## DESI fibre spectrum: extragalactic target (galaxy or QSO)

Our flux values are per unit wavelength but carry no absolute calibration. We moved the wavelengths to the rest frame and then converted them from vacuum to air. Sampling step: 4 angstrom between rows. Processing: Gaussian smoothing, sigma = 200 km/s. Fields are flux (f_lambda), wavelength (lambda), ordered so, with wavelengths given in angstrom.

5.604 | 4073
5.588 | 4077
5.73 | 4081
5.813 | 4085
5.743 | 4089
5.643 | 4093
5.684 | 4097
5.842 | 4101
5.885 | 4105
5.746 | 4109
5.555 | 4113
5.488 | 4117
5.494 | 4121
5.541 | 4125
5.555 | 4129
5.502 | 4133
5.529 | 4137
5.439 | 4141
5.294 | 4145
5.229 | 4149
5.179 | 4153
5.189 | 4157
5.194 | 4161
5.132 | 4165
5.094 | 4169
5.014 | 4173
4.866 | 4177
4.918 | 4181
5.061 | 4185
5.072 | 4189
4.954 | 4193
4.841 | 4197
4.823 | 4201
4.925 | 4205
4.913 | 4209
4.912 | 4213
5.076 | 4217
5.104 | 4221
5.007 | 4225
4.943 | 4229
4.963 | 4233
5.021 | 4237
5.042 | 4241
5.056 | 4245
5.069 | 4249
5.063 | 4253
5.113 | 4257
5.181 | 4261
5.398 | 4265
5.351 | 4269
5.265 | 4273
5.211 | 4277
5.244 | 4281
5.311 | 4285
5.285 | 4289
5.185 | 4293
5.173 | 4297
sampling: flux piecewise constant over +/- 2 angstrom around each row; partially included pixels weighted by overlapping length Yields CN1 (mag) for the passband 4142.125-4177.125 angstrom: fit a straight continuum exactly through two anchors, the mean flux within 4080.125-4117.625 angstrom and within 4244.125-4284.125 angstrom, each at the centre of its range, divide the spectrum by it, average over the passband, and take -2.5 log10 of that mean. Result 0.08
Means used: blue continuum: 5.72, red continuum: 5.2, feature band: 5.15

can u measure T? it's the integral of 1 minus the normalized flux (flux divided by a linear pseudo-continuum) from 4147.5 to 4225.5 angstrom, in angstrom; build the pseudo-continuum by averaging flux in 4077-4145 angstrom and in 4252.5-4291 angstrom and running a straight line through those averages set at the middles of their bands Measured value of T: 6.1 angstrom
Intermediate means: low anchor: 5.63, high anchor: 5.25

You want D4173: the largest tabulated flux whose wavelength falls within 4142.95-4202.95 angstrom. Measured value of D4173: 5.294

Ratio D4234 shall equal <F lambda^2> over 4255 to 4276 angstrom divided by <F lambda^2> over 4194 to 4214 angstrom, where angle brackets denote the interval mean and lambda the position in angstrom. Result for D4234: 1.1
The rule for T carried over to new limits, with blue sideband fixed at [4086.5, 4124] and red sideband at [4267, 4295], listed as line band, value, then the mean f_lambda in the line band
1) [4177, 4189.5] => 1.2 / 4.99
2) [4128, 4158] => 1.2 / 5.36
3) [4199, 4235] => 3.0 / 4.96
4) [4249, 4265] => 0.5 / 5.15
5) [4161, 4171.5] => 0.8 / 5.12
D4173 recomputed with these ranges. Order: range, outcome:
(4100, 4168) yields 5.885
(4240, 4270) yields 5.398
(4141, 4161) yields 5.439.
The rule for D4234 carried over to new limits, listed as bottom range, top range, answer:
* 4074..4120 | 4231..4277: 0.97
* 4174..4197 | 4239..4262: 1.06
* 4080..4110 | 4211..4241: 0.93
